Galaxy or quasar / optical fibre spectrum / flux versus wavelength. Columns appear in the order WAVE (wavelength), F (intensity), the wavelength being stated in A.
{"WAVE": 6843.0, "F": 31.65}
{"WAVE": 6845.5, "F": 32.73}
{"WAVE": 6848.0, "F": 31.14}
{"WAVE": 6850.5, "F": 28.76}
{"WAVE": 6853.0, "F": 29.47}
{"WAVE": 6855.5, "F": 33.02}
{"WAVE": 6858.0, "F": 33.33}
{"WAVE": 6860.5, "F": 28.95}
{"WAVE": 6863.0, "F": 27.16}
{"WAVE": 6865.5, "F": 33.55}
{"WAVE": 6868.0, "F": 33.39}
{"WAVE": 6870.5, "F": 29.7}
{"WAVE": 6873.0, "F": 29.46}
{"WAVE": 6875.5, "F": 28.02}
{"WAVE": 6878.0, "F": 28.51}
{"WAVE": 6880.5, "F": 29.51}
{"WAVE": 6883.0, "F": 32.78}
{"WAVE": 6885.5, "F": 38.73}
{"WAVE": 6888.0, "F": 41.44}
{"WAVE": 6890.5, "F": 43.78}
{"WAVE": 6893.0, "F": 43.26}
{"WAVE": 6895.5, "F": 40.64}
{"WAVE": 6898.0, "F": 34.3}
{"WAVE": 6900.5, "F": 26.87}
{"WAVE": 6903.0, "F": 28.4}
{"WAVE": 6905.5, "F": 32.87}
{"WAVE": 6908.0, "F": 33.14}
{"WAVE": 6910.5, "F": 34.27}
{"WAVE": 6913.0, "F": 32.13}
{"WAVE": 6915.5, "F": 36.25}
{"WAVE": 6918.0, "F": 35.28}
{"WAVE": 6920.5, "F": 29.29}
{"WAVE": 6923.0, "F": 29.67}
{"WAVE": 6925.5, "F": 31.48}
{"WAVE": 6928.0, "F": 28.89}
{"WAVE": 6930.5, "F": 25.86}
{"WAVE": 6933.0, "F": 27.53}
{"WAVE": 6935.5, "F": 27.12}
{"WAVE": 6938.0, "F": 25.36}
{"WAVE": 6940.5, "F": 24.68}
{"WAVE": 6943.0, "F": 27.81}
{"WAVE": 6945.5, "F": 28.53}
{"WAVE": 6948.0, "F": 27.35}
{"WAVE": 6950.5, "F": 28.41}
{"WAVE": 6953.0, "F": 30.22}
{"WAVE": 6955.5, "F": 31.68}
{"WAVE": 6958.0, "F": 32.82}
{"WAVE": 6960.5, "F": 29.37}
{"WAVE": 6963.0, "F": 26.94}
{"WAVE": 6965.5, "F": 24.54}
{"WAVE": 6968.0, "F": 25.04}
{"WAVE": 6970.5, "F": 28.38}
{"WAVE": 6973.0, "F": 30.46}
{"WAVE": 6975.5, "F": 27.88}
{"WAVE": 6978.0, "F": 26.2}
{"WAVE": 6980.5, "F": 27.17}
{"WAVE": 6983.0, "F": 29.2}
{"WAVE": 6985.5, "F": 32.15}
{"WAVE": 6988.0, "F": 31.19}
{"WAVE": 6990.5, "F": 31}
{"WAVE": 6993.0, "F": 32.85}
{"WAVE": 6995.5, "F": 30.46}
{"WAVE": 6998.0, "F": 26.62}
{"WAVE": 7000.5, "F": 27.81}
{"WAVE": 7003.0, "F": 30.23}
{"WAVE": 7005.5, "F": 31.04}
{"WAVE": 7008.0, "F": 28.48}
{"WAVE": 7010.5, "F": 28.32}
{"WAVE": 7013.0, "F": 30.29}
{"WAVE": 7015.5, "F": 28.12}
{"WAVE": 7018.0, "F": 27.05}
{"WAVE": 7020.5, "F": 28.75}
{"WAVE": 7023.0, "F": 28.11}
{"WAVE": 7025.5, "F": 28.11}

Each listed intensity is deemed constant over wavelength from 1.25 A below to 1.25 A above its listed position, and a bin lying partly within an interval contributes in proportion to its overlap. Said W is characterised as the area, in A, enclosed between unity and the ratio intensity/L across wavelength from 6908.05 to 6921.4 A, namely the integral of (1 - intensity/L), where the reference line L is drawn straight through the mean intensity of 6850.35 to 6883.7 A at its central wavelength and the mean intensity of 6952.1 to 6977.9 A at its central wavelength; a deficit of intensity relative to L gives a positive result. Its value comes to -1.8 A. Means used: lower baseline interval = 30.4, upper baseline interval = 28.6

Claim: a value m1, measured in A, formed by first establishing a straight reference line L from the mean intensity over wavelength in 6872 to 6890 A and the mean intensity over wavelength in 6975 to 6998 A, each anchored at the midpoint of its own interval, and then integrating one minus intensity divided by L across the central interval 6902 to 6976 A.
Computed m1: 4.4 A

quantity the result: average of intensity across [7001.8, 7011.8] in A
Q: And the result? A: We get 29.5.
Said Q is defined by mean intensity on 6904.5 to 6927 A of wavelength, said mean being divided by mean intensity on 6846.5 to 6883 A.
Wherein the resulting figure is 1.07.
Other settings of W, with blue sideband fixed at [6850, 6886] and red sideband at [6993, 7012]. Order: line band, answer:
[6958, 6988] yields 1.3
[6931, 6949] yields 1.9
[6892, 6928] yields -3.4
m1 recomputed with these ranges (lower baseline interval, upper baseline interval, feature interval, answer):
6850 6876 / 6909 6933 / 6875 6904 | -3.78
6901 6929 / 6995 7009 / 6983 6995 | -0.81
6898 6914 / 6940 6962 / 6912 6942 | 0.99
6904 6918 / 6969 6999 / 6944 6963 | 1.03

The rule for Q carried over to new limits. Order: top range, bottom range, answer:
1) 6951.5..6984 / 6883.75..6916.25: 0.79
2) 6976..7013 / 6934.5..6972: 1.06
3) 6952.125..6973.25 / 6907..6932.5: 0.91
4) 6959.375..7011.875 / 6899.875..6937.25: 0.94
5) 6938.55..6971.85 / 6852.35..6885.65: 0.91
